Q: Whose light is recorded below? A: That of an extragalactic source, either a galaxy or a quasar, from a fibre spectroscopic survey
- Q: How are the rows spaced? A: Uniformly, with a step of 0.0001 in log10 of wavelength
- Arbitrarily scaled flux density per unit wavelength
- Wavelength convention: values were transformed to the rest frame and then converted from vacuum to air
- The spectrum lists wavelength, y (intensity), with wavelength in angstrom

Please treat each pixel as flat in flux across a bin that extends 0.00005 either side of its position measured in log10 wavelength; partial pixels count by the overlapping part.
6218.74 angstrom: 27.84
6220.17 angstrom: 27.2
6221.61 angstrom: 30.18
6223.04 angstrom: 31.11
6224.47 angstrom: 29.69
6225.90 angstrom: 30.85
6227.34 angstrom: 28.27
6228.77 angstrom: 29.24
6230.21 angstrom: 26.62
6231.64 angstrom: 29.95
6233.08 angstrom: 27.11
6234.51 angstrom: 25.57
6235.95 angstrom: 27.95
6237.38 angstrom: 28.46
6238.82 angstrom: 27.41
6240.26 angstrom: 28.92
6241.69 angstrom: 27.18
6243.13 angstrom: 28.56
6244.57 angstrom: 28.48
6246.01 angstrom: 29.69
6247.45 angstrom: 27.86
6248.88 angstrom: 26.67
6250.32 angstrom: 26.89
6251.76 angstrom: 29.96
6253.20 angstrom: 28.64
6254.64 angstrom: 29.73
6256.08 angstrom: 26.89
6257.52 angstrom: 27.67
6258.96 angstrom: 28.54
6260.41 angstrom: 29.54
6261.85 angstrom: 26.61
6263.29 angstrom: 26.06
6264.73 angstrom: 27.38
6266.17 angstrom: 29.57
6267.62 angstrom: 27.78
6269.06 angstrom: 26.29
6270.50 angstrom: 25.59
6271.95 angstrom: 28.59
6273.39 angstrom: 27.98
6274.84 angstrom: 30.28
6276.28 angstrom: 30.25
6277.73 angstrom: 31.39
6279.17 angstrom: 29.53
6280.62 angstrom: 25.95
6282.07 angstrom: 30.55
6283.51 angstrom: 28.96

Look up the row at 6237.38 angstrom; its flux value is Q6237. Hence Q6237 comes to 28.46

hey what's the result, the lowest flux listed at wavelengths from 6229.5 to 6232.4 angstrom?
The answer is 26.62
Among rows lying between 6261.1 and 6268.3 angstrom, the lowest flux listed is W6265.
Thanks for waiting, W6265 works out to 26.06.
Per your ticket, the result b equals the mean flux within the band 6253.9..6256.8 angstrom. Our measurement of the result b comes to 28.3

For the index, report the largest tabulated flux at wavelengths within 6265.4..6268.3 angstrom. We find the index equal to 29.57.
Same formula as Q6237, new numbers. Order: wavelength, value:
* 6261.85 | 26.61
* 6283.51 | 28.96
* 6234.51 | 25.57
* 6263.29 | 26.06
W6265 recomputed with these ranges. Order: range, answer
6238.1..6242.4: 27.18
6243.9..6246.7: 28.48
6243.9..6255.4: 26.67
